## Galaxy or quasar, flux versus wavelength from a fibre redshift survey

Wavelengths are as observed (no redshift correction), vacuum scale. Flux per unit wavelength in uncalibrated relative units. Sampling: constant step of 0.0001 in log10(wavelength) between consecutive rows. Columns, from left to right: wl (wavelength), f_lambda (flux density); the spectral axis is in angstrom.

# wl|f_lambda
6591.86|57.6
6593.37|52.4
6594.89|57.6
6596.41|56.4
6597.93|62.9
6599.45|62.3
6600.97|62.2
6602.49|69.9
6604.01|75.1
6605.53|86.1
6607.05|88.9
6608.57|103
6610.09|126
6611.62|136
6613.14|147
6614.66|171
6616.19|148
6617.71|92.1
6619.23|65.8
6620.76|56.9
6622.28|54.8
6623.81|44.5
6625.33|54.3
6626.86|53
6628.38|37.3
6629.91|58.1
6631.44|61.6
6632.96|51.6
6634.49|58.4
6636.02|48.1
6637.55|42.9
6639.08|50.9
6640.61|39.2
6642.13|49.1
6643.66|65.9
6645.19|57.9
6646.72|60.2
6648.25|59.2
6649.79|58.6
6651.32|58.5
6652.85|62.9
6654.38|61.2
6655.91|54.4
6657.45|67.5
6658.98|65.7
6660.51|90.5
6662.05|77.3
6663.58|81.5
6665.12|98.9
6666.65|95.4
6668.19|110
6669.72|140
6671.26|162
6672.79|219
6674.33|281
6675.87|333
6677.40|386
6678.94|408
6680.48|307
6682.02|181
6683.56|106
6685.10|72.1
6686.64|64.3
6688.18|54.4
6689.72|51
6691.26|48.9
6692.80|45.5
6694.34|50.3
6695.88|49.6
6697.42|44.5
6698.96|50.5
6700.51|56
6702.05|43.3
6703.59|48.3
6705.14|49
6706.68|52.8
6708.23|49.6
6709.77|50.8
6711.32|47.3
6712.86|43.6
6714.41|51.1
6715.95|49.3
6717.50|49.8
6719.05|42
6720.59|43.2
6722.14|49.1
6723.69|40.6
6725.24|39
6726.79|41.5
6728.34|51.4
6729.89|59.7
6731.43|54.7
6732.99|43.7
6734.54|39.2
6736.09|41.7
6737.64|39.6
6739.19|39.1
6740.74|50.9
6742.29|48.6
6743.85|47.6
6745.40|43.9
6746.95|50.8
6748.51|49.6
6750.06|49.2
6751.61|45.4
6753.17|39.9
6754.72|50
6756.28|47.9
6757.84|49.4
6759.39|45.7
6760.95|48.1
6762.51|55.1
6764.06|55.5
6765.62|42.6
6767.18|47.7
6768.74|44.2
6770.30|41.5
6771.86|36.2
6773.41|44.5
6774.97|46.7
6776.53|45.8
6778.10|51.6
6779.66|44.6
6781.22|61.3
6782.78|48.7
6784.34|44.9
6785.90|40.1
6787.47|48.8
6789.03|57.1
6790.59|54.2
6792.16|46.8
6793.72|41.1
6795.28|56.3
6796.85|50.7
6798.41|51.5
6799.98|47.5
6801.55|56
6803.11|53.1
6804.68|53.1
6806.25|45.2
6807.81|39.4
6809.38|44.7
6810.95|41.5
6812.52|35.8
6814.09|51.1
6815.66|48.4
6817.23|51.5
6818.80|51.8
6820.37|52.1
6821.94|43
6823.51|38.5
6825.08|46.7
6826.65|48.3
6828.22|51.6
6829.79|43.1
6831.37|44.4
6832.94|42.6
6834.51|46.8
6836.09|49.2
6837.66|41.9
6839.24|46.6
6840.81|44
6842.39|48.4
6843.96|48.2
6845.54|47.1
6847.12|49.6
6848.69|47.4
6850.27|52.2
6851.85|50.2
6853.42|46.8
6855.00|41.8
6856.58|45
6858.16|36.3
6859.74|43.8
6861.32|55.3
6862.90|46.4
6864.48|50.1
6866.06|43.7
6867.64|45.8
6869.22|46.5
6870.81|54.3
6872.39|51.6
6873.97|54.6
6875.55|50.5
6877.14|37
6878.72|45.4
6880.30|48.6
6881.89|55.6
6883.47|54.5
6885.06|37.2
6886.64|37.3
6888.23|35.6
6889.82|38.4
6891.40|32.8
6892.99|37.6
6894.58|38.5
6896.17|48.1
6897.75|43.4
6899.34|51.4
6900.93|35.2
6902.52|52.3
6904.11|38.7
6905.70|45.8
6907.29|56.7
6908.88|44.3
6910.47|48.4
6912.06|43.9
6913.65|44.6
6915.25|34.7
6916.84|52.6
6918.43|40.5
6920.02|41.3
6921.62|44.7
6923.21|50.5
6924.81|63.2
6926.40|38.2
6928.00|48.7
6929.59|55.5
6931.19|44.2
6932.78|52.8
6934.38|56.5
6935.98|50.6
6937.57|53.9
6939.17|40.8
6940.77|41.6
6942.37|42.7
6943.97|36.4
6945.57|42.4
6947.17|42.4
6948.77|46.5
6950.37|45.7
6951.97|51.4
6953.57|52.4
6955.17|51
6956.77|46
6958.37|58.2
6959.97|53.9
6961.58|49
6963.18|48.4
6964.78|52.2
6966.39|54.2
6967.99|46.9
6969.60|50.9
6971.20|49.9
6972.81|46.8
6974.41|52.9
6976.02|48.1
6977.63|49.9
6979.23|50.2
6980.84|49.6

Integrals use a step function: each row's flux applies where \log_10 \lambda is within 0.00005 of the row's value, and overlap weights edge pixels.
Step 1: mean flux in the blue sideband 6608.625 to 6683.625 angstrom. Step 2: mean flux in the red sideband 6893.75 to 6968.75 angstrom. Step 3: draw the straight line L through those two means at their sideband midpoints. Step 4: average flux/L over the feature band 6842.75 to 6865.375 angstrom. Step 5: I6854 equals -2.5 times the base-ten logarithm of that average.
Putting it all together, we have 0.34 mag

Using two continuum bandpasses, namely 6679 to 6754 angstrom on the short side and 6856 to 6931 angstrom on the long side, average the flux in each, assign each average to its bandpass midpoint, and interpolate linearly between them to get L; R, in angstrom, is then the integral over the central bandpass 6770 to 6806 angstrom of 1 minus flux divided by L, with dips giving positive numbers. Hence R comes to 3.8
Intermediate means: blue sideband 60.9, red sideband 45.6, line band 48.8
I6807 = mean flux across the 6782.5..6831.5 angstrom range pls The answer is 47.7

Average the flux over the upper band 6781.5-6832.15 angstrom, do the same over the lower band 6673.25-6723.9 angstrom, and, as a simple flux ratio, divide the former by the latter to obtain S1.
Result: 0.5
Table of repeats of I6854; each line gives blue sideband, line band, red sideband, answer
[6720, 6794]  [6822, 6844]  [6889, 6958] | 0.020 mag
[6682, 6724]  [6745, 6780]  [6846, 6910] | 0.103 mag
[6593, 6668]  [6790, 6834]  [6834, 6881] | 0.105 mag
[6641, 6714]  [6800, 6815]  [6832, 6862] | 0.258 mag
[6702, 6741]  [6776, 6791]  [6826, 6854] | -0.063 mag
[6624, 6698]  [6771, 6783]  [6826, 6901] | 0.409 mag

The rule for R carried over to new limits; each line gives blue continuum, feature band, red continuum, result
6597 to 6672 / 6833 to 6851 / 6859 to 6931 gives 1.7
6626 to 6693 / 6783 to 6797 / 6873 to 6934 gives 4.7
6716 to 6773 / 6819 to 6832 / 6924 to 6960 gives 0.2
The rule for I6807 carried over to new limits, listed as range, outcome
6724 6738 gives 45.6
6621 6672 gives 67.5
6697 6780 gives 46.9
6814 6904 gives 46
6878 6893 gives 42.5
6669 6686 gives 235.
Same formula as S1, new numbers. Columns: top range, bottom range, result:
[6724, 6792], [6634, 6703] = 0.45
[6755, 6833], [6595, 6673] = 0.61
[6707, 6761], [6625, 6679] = 0.46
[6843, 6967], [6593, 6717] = 0.52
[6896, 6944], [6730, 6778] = 1.01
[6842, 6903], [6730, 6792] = 0.97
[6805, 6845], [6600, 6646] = 0.61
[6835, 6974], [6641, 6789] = 0.64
